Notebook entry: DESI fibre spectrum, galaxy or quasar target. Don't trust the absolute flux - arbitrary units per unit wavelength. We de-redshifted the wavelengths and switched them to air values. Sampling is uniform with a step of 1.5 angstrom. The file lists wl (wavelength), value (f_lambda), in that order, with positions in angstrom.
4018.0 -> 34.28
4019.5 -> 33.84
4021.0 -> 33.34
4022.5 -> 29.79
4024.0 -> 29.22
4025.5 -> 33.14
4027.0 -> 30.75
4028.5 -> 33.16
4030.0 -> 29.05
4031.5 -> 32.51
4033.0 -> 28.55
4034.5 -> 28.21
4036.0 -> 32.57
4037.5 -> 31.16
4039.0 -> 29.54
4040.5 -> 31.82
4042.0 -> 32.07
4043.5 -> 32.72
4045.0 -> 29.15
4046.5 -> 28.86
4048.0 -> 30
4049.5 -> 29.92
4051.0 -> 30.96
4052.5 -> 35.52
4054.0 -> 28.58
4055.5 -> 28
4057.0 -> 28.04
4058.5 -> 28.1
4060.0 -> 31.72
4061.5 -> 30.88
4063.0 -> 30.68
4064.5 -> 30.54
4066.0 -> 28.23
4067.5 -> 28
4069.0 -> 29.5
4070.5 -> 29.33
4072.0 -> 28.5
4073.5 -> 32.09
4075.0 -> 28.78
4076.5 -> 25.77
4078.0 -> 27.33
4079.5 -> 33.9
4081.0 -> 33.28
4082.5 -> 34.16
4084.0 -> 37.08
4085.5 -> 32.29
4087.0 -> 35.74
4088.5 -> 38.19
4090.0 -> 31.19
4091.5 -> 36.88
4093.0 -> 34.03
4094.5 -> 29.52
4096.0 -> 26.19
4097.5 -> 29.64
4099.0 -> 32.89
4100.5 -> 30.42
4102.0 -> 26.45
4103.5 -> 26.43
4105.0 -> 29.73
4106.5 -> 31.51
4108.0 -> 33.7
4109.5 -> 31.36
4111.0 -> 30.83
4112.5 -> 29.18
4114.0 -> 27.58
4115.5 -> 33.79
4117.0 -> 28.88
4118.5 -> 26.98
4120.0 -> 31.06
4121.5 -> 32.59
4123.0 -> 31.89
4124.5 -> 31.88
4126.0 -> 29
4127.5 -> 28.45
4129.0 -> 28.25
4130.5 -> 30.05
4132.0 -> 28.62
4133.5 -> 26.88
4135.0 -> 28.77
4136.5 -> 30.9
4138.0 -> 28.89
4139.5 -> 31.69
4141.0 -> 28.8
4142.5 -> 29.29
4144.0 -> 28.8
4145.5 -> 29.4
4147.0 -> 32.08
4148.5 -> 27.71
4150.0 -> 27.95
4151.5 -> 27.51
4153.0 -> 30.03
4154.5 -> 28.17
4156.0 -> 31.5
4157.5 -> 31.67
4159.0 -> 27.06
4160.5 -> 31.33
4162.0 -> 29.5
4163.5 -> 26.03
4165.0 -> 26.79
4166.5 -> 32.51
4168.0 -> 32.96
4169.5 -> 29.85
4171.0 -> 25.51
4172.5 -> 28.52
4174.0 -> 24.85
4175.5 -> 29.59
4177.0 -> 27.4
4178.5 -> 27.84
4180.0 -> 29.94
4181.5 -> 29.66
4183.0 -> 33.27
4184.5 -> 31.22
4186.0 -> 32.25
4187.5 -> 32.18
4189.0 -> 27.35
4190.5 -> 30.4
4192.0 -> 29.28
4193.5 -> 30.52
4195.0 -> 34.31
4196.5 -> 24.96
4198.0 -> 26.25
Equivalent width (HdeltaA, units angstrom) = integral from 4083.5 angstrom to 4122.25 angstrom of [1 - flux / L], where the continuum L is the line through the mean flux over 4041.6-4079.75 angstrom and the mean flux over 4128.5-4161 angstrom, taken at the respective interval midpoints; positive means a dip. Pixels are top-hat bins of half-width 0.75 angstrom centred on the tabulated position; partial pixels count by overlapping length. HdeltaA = -2.23 angstrom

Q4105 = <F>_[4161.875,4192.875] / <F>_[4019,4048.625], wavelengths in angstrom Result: 0.9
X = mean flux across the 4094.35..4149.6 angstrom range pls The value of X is 29.7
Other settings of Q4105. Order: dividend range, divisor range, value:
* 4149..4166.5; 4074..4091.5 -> 0.89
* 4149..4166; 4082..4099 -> 0.87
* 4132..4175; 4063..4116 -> 0.94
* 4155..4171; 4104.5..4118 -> 0.97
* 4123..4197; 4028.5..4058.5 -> 0.97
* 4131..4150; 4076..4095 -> 0.88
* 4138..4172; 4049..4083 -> 0.98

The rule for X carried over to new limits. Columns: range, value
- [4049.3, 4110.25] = 30.9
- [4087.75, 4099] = 32.3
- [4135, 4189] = 29.5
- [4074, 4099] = 32.1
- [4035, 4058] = 30.5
